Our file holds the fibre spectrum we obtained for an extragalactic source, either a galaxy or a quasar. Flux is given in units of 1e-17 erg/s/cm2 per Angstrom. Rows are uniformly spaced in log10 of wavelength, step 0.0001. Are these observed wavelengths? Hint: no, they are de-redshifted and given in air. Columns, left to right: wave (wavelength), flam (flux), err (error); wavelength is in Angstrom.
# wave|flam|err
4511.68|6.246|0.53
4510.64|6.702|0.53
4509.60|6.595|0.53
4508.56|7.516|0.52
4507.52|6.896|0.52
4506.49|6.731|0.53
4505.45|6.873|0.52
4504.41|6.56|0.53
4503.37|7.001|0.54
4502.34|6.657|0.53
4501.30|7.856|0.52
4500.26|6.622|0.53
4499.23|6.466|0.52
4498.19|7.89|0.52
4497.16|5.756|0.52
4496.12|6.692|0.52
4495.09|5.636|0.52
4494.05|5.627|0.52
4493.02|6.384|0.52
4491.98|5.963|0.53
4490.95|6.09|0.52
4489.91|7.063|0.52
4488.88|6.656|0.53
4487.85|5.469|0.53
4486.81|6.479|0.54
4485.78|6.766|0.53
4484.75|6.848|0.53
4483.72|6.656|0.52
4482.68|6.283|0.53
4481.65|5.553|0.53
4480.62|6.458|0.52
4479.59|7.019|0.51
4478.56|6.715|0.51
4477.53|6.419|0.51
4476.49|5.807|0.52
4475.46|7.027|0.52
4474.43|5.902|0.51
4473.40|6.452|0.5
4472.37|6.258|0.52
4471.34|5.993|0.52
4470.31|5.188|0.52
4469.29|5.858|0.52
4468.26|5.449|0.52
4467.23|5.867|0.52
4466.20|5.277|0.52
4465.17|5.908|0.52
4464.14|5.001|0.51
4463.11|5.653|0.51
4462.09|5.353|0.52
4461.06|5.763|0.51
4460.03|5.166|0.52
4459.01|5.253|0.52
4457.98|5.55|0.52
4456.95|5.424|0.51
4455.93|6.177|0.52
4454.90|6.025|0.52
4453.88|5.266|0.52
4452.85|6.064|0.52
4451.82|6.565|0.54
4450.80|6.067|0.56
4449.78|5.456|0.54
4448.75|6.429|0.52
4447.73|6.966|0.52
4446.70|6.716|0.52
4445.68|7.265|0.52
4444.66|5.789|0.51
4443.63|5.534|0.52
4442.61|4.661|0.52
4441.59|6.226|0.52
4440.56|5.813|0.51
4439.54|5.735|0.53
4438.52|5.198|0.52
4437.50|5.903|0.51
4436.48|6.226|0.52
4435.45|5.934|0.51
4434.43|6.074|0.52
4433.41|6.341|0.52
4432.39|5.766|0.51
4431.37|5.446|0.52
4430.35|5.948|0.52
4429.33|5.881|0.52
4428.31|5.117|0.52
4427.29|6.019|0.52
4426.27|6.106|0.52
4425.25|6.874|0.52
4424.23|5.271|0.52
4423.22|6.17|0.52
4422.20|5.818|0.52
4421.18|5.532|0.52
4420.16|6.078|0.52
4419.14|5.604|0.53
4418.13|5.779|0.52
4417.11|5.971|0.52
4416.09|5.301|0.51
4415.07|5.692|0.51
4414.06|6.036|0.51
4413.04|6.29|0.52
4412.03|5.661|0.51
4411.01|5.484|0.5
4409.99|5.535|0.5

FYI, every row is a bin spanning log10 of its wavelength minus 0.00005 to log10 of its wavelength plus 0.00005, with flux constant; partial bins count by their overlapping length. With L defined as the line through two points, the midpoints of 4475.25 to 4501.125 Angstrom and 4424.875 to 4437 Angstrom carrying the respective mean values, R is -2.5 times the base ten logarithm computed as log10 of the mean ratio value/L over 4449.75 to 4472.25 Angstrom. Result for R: 0.10 mag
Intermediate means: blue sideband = 5.96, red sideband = 6.42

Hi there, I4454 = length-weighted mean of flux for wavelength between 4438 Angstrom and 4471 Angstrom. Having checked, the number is 5.77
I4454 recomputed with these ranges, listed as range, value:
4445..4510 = 6.24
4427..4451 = 5.94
